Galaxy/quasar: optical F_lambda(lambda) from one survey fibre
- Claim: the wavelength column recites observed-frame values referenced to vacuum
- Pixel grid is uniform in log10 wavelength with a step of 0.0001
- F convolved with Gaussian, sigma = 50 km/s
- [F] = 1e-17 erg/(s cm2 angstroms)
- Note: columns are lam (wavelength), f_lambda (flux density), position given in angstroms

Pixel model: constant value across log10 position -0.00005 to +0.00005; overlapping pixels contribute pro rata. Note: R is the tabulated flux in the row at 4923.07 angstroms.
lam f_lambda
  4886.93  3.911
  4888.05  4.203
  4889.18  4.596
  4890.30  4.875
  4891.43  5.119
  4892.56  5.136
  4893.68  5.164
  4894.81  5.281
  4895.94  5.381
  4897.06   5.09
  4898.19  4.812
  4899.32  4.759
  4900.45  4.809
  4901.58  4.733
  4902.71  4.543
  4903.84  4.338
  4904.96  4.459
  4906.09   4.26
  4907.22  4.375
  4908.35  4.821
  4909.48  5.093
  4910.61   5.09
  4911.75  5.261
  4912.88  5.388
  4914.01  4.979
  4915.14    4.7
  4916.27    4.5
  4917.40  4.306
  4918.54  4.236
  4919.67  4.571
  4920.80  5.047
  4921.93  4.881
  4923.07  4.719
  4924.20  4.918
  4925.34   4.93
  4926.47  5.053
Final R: 4.719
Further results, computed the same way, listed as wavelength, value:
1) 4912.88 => 5.388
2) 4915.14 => 4.7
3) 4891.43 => 5.119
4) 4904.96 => 4.459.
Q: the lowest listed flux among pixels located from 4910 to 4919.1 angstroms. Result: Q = 4.236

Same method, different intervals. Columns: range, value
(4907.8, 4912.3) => 4.821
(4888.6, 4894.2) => 4.596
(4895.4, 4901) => 4.759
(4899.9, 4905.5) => 4.338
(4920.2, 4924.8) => 4.719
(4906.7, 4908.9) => 4.375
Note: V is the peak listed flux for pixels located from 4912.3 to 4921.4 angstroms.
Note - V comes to 5.388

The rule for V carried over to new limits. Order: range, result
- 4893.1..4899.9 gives 5.381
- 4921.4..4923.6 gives 4.881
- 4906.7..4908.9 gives 4.821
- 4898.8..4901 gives 4.809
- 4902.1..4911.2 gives 5.093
